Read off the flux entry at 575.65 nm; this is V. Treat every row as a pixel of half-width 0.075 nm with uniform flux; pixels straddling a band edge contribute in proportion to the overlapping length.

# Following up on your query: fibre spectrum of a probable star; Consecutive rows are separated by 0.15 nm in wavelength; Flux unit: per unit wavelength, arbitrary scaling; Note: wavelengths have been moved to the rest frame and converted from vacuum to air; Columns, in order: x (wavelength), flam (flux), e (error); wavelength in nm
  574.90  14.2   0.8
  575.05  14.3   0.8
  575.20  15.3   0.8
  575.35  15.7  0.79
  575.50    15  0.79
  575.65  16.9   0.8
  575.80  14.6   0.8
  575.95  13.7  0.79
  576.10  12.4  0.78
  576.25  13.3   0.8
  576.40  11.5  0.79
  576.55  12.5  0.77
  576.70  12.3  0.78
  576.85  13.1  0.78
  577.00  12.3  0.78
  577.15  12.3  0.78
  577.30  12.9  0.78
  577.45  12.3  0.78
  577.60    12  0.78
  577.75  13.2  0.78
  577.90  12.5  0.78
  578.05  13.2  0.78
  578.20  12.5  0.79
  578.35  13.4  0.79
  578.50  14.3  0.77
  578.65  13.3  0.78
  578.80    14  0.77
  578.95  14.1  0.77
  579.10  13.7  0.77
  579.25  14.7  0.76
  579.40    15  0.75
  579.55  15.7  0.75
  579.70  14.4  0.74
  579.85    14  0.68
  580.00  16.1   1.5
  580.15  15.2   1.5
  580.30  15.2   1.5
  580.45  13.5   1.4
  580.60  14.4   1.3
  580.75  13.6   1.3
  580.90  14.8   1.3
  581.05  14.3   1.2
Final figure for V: 16.9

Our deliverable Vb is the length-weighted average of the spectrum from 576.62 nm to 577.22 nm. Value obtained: 12.5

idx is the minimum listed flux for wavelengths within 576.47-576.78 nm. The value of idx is 12.3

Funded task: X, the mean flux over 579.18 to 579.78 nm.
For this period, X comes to 14.9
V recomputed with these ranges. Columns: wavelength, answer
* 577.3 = 12.9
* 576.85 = 13.1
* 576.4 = 11.5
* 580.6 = 14.4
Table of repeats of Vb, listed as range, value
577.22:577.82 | 12.6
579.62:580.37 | 15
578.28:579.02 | 13.8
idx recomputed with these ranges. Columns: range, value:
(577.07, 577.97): 12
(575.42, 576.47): 11.5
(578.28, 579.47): 13.3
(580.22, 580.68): 13.5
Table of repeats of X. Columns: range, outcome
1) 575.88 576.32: 13.1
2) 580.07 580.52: 14.7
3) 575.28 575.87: 15.6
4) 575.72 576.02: 14.2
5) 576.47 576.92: 12.6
